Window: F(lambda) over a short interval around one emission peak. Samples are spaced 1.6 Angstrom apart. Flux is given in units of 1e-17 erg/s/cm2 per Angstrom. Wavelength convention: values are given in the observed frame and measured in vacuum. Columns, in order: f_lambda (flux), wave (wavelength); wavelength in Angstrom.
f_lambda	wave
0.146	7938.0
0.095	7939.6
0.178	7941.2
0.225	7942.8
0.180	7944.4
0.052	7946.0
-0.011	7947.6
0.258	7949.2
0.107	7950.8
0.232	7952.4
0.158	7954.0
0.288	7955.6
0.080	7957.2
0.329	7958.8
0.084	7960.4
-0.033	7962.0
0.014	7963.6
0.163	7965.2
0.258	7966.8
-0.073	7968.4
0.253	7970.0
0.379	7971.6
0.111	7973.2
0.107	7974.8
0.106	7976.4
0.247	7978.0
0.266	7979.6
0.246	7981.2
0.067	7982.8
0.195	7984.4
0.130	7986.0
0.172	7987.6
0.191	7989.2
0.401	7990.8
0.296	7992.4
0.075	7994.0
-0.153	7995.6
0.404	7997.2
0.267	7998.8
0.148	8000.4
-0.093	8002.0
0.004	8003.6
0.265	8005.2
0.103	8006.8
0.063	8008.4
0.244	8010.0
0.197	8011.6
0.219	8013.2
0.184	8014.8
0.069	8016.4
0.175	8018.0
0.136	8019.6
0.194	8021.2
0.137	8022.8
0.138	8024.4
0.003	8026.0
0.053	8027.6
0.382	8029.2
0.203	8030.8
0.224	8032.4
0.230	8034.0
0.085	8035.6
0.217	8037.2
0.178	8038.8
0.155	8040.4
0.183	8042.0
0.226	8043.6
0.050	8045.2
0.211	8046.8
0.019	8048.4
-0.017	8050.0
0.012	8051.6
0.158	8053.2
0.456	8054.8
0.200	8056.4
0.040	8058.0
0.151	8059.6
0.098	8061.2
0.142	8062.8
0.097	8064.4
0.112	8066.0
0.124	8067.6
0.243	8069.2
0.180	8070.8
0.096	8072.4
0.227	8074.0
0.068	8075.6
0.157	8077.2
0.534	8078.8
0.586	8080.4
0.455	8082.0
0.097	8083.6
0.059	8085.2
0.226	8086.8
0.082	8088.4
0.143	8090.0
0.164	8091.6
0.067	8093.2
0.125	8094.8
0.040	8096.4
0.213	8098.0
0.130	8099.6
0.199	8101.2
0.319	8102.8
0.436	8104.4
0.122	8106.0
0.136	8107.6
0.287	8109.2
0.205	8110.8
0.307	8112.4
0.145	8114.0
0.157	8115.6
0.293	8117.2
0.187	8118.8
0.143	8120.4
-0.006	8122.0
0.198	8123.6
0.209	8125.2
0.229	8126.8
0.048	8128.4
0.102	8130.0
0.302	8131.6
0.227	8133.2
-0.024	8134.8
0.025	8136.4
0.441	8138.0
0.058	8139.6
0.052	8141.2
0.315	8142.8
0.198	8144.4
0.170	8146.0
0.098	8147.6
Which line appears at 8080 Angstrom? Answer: Hgamma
